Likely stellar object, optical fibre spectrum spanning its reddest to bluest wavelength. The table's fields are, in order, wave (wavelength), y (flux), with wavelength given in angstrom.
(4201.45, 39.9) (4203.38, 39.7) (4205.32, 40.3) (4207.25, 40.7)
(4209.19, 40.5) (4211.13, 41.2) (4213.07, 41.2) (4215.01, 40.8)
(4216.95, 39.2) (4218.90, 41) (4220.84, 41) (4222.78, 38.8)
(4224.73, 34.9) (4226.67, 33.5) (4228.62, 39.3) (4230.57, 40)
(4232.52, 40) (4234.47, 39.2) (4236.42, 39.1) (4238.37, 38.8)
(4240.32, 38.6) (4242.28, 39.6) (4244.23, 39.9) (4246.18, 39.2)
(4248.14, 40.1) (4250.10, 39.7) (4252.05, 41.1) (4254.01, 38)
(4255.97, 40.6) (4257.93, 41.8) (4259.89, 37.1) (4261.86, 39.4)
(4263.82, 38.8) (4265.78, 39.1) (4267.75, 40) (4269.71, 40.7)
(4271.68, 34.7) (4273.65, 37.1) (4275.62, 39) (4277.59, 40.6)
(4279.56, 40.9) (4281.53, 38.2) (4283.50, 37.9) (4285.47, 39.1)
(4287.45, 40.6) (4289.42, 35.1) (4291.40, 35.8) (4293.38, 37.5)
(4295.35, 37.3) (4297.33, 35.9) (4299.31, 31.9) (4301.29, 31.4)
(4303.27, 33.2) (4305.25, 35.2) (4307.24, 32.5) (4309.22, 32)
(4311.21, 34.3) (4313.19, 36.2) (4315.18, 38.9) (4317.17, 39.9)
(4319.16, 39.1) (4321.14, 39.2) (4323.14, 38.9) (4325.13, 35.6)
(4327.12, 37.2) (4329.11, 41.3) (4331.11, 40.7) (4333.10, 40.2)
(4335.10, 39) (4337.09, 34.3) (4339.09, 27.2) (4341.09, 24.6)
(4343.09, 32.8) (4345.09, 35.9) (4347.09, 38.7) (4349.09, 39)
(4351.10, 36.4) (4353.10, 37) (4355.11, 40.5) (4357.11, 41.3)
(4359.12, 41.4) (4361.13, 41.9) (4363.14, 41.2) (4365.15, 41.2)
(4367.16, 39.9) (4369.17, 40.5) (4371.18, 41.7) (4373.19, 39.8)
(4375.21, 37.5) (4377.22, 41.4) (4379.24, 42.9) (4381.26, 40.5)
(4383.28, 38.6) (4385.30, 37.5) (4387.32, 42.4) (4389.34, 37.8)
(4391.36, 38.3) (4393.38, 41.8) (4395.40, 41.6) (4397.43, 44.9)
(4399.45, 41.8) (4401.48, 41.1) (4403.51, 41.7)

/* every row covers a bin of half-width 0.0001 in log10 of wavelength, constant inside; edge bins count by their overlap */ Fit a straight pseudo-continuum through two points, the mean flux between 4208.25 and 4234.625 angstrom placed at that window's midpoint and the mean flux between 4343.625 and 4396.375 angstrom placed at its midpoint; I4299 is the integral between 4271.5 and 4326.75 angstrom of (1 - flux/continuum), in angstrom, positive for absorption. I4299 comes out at 4.0 angstrom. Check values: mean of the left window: 39.3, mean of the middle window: 36.7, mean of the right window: 39.8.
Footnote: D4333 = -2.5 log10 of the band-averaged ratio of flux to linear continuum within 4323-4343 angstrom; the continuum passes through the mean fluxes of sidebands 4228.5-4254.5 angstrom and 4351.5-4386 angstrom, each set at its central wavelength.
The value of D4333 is 0.13 mag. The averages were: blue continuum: 39.5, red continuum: 40.2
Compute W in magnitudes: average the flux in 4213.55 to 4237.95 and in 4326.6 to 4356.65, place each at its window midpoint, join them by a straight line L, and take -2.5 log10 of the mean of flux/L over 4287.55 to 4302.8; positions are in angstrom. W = 0.065 mag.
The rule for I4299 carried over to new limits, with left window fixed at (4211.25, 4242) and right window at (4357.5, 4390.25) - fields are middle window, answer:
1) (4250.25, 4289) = 0.32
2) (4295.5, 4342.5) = 5.08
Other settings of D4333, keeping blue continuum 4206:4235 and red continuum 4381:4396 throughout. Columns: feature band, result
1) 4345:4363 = 0.01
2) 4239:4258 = -0.01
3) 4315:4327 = 0.03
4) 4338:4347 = 0.27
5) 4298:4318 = 0.15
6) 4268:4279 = 0.03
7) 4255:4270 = 0.00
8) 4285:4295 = 0.06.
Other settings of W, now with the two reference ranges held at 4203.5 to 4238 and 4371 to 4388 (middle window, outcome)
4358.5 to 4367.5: -0.03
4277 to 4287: 0.01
